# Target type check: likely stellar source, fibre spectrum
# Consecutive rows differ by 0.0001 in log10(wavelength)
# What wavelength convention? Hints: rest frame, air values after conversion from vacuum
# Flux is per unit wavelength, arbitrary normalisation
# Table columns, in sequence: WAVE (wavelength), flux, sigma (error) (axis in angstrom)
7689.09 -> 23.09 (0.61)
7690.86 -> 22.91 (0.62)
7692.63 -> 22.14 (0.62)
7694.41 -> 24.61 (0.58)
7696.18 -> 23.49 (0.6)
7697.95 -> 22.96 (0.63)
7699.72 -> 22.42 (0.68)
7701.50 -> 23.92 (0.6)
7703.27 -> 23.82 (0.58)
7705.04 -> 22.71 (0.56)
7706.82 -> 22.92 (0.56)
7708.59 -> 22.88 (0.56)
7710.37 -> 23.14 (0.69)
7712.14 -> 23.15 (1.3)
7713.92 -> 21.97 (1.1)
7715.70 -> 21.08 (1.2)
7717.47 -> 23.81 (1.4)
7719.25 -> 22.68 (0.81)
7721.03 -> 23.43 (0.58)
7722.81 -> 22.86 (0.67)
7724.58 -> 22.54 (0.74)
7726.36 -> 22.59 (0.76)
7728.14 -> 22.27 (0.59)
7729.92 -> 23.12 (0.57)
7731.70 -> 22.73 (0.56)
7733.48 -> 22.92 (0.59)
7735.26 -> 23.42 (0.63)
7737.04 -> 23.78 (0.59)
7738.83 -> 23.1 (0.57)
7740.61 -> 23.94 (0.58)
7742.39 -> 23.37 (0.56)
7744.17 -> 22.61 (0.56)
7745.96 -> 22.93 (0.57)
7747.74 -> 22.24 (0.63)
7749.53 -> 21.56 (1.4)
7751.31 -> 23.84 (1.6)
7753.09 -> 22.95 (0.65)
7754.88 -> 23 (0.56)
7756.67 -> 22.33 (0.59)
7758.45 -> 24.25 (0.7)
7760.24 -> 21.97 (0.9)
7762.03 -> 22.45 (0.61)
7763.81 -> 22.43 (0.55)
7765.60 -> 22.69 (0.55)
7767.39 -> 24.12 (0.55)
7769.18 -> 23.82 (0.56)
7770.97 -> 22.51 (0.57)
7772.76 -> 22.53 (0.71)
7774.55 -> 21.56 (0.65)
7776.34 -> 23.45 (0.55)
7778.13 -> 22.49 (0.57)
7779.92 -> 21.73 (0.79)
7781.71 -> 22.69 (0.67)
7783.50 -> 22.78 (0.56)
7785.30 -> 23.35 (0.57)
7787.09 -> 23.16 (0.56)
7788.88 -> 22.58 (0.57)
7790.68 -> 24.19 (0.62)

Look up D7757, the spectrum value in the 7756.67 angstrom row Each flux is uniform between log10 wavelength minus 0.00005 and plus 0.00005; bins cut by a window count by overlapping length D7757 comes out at 22.33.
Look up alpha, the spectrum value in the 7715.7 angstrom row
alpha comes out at 21.08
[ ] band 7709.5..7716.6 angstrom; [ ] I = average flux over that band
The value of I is 22.4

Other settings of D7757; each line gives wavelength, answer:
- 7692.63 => 22.14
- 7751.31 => 23.84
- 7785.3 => 23.35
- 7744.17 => 22.61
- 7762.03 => 22.45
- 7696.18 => 23.49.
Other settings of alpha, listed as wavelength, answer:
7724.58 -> 22.54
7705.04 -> 22.71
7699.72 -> 22.42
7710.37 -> 23.14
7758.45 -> 24.25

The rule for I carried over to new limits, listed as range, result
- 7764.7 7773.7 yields 23.1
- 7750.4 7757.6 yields 23.1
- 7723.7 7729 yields 22.5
